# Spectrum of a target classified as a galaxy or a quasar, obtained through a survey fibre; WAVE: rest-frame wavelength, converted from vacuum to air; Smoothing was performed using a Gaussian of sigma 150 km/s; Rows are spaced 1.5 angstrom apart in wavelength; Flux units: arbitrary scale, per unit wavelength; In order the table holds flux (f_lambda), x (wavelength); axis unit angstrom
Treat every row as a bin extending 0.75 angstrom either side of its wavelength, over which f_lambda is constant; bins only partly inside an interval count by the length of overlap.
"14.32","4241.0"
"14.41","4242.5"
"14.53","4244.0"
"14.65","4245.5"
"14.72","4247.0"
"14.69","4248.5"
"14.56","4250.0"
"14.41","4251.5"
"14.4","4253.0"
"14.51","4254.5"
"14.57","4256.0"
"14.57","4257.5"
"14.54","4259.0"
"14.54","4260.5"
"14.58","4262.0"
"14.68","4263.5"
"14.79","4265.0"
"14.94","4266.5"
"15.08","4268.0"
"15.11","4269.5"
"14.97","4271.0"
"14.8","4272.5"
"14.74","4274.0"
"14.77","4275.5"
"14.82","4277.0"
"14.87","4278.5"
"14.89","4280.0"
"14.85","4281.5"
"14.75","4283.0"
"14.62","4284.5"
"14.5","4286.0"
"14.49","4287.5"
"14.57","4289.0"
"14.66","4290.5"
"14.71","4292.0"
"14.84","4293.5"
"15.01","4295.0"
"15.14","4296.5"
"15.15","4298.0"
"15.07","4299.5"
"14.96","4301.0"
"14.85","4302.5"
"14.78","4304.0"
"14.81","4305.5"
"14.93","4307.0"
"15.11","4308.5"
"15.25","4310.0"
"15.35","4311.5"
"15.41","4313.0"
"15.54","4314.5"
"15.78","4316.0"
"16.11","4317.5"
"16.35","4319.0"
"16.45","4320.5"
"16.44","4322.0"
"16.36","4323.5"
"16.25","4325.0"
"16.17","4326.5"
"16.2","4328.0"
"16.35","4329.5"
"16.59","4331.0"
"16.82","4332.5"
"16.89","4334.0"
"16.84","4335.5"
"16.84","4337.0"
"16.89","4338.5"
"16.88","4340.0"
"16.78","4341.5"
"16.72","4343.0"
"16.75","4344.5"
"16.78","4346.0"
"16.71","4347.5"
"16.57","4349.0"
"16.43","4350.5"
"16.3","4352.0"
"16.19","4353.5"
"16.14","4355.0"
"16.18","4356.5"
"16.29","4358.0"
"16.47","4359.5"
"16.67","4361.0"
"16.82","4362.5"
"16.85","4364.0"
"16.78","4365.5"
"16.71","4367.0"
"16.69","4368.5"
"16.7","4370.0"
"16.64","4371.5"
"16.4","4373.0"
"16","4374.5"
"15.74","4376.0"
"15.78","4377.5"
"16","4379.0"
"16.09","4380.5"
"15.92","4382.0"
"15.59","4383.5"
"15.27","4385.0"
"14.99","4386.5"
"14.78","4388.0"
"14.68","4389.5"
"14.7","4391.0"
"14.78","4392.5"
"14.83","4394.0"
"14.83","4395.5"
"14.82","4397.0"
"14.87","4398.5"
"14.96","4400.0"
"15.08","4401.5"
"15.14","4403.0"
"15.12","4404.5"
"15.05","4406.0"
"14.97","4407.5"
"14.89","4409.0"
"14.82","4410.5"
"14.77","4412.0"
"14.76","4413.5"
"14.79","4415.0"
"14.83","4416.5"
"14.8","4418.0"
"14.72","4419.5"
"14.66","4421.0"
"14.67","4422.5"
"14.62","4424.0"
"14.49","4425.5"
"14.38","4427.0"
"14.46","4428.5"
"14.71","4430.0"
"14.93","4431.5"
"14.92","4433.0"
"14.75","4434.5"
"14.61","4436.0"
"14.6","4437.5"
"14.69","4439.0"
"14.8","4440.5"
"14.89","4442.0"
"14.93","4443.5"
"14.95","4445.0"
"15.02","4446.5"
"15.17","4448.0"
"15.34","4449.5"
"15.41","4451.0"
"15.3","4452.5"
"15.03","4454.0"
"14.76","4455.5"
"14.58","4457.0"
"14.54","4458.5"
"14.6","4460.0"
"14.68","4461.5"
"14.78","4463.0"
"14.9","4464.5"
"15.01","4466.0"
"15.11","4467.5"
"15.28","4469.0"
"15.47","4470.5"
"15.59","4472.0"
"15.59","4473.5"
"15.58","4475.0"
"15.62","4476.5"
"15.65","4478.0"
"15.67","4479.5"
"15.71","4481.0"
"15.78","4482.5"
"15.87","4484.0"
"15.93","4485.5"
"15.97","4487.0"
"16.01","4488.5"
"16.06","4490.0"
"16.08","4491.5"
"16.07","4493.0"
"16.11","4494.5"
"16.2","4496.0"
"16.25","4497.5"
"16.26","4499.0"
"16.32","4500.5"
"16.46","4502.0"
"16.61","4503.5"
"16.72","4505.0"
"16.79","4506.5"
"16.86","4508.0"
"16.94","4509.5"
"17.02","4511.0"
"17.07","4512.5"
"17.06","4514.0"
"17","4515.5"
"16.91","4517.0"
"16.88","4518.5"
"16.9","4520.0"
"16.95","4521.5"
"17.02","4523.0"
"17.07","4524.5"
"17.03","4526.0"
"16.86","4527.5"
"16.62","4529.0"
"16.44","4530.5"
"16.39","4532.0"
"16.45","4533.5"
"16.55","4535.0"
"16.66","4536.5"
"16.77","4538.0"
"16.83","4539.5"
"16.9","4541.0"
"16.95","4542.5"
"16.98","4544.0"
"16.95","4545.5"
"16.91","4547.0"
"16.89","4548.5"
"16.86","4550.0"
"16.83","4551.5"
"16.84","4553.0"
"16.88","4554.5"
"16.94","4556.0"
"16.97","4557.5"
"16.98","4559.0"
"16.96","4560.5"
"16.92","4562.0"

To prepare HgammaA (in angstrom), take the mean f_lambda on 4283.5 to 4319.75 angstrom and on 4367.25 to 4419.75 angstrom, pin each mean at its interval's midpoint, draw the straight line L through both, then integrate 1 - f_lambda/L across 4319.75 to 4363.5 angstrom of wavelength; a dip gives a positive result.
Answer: -3.9 angstrom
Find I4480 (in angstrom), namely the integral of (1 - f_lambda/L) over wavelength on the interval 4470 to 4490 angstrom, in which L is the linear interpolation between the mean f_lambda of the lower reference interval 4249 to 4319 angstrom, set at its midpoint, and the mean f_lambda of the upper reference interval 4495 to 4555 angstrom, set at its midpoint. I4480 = 0.8 angstrom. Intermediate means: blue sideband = 14.9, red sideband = 16.8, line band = 15.7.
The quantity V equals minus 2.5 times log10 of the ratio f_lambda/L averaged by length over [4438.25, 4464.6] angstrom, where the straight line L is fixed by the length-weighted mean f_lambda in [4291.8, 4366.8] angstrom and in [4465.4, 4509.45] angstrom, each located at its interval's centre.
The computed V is 0.08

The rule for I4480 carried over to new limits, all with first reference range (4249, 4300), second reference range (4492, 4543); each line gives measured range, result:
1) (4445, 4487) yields 2.6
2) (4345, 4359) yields -0.9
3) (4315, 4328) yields -0.9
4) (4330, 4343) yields -1.3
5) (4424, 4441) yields 1.4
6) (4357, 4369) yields -0.9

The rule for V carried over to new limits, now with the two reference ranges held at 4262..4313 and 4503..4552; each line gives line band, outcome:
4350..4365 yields -0.07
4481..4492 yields 0.04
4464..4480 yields 0.07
